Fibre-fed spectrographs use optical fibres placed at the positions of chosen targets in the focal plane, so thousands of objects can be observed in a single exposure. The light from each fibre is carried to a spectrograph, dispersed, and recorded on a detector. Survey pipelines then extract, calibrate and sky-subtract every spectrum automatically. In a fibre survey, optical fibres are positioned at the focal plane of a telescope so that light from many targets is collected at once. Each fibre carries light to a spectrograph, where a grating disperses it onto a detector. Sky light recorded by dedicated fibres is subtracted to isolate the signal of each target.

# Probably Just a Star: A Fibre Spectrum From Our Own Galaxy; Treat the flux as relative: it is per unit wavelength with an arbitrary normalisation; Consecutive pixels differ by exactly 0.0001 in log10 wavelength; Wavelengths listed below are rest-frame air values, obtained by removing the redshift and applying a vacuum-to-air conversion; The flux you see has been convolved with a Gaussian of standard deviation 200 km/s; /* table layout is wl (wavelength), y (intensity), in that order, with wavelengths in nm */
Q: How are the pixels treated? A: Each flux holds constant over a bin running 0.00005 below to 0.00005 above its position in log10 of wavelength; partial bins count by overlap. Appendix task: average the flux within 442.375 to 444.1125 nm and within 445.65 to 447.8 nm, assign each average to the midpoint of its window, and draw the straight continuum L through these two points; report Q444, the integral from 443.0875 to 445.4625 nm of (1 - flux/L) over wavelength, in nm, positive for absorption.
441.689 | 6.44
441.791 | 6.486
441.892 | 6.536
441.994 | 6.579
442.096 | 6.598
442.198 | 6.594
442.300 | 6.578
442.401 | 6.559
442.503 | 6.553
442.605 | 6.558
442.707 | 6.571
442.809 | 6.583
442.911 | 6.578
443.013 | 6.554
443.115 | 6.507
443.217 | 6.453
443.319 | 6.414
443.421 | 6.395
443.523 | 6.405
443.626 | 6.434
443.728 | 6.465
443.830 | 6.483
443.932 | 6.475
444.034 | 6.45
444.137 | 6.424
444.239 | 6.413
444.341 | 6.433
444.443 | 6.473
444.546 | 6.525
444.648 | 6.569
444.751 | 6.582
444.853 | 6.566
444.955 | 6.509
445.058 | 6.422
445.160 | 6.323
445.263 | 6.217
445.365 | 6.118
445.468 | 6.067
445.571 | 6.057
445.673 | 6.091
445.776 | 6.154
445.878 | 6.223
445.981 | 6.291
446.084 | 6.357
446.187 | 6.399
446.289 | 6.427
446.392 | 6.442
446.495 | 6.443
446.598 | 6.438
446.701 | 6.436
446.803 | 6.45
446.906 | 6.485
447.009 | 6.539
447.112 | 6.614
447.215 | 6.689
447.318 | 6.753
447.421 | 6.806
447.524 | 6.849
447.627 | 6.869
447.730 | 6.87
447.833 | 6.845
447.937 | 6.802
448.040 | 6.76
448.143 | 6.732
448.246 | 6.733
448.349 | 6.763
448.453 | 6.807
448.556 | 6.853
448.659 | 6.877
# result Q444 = 0.03 nm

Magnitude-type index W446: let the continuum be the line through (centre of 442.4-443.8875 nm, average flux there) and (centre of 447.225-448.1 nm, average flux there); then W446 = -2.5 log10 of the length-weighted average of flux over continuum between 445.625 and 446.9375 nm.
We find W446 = 0.06 mag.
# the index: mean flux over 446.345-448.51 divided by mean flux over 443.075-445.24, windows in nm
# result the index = 1.03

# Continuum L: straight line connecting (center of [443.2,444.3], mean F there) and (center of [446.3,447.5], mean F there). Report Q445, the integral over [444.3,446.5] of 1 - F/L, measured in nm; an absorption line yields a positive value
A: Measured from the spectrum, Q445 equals 0.05 nm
